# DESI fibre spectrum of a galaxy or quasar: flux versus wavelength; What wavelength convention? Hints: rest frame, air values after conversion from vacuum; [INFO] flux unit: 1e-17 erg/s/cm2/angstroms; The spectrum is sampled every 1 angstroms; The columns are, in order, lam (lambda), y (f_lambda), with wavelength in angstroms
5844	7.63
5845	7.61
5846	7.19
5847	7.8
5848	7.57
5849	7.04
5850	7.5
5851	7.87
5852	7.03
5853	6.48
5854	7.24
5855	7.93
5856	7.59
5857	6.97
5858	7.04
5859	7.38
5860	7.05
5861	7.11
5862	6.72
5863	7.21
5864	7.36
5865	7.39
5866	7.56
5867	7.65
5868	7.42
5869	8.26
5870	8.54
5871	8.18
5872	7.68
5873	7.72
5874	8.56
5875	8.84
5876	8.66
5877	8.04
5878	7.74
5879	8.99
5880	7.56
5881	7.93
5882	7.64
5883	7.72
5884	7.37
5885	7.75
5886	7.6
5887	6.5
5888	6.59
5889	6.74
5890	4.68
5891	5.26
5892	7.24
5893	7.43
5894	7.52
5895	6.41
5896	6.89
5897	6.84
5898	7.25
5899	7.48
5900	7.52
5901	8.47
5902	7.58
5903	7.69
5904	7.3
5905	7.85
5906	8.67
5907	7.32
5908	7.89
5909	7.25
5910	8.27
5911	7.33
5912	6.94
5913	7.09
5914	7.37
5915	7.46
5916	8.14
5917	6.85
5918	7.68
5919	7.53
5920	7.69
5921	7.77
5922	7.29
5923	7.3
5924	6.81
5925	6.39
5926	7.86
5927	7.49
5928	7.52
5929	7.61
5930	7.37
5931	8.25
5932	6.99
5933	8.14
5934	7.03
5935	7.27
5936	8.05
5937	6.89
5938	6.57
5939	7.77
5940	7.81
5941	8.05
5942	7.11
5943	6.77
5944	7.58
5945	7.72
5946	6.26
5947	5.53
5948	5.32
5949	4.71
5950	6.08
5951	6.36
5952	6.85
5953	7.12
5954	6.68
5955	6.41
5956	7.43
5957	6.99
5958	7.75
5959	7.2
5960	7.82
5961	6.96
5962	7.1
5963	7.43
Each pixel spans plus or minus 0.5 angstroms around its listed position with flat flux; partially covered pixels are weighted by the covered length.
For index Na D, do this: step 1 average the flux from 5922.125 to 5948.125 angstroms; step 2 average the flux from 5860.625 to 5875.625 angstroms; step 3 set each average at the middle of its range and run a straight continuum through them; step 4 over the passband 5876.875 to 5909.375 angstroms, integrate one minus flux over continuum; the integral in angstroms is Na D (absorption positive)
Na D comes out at 0.9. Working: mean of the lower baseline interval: 7.76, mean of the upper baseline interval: 7.24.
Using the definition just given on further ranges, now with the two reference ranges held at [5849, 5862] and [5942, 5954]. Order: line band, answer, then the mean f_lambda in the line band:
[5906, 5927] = -2.3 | 7.44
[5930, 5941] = -1.6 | 7.5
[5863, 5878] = -1.8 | 7.96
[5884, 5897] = 0.3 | 6.75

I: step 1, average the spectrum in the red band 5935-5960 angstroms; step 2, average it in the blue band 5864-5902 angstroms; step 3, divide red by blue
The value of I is 0.92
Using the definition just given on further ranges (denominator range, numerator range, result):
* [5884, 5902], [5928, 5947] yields 1.05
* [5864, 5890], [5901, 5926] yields 0.97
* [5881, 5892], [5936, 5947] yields 1.05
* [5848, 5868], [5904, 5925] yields 1.03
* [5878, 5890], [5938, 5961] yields 0.93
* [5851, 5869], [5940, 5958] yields 0.92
